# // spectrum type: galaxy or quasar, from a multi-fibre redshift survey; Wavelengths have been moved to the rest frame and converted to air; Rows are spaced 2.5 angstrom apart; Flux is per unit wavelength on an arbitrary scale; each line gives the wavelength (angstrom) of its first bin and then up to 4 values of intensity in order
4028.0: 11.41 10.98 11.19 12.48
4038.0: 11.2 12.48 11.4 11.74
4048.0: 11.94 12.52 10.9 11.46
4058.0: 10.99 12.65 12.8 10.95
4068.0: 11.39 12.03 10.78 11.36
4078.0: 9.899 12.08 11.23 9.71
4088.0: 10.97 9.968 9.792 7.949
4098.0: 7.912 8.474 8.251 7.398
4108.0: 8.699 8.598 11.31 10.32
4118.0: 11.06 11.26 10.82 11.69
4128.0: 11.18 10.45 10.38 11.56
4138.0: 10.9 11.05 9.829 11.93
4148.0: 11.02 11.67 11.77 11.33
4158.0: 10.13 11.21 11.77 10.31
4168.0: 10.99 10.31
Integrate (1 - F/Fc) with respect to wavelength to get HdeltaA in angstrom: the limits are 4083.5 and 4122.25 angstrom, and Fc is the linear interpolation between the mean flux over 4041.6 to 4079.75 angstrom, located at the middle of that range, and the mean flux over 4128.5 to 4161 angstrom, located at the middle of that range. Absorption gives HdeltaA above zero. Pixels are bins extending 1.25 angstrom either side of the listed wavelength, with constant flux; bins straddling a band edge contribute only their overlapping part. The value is 6.1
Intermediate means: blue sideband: 11.5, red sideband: 11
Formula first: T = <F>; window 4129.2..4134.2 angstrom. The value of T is 10.4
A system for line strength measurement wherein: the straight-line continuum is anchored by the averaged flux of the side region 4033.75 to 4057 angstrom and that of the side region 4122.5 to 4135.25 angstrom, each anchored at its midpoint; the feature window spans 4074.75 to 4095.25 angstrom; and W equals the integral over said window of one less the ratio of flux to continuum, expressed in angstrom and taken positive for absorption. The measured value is 1.6 angstrom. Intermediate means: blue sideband 11.8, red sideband 11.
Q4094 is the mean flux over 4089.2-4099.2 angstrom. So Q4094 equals 8.92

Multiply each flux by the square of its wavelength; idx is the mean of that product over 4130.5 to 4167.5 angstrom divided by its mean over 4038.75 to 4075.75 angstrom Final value 0.99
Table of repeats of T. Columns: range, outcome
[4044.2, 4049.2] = 11.8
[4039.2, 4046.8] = 11.9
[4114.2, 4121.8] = 10.9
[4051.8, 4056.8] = 11.2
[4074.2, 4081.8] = 11.1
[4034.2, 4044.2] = 11.9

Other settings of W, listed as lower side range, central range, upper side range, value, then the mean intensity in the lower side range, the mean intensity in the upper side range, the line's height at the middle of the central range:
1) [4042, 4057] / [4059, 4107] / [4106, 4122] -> 2.6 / 11.7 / 10.1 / 10.8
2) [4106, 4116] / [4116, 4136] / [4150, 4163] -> -1.8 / 9.51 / 11.2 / 10.1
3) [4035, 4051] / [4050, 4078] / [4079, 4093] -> -0.5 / 11.9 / 10.7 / 11.3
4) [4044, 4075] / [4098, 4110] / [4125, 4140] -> 3.3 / 11.7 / 11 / 11.3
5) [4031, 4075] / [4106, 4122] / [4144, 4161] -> 1.9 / 11.7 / 11.3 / 11.4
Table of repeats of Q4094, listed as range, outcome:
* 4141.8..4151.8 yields 11.1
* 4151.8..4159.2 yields 11.1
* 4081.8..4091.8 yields 10.5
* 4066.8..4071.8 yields 11.7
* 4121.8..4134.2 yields 10.9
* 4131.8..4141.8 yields 11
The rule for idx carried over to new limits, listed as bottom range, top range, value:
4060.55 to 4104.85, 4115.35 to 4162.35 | 1.10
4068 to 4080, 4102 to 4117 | 0.84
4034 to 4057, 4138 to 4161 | 0.99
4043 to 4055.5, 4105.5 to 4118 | 0.85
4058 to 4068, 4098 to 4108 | 0.69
